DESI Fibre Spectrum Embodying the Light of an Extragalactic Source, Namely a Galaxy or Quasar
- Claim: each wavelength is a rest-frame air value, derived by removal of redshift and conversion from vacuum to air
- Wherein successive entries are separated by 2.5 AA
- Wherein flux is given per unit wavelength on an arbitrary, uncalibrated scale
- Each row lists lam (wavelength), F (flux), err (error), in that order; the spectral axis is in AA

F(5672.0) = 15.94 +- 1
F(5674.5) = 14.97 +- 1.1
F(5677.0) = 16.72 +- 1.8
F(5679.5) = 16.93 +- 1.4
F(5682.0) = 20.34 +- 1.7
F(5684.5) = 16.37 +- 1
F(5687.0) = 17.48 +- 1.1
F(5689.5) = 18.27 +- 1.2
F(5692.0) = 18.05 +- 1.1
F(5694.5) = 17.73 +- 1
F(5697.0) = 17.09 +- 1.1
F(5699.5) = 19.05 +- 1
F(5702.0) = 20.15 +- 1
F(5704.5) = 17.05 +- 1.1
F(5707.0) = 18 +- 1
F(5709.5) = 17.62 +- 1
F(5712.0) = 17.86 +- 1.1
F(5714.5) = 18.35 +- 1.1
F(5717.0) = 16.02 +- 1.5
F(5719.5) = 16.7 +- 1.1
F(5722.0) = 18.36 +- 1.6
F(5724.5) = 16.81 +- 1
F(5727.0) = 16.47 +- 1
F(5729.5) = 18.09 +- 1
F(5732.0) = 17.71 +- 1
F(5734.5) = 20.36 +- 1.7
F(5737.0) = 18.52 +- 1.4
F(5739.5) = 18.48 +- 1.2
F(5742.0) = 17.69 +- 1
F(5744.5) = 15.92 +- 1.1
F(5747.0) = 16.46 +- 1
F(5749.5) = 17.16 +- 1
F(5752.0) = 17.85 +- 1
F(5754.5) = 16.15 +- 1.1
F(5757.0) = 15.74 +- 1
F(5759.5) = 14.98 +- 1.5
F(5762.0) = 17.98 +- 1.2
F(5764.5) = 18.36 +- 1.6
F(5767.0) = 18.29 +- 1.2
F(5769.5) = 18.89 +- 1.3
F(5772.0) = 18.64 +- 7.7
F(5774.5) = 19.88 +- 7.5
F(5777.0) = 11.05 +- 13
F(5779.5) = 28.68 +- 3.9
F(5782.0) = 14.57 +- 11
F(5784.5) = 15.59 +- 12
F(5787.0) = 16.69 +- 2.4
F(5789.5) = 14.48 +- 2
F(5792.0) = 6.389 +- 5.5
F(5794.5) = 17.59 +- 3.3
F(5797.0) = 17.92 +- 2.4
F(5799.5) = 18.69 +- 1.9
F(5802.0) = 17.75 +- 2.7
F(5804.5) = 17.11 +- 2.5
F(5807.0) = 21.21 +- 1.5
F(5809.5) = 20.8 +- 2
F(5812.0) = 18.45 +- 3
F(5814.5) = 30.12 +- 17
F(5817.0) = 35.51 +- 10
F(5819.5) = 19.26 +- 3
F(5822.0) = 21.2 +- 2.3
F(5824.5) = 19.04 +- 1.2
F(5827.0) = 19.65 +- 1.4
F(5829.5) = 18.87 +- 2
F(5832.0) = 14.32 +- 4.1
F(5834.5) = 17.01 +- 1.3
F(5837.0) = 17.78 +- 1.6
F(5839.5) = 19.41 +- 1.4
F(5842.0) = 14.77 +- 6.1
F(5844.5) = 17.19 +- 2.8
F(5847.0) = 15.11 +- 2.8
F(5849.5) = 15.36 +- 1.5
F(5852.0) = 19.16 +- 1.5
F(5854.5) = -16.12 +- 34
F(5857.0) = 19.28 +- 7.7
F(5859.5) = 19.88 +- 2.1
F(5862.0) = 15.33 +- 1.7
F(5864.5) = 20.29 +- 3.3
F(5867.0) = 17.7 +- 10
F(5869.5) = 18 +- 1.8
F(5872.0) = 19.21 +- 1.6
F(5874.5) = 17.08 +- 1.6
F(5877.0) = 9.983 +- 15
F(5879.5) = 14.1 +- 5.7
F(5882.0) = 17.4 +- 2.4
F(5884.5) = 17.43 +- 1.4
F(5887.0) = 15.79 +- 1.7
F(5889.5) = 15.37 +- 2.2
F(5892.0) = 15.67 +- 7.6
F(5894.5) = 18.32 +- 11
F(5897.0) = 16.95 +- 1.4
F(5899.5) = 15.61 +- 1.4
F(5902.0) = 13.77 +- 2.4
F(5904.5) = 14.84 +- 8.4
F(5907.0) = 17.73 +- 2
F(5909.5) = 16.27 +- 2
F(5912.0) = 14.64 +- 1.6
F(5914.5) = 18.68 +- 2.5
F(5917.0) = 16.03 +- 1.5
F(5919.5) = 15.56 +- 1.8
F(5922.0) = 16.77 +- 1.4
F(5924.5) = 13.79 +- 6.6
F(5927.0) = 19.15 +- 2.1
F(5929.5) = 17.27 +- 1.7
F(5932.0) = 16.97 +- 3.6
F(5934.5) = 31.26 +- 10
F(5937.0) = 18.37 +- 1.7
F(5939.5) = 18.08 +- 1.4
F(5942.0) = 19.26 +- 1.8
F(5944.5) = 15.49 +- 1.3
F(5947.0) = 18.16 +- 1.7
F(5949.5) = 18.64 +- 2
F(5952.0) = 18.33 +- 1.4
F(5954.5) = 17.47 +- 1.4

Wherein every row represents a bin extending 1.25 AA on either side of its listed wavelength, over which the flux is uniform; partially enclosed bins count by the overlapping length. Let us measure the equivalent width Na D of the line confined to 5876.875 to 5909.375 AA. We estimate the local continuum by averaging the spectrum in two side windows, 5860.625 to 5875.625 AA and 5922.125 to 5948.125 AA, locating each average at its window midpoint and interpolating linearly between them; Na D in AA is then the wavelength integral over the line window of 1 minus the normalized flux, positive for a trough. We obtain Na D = 4.3 AA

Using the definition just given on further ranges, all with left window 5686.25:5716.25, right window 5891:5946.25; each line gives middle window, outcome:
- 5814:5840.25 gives -4.9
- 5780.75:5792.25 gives 2.3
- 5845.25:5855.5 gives 4.8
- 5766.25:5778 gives 0.2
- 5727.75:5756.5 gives 0.5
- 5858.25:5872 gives -0.7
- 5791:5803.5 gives 1.3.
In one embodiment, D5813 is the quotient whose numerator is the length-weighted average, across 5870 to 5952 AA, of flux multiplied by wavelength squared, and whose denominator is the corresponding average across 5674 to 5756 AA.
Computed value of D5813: 1.0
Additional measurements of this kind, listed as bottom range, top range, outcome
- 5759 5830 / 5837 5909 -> 0.84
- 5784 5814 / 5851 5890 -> 0.89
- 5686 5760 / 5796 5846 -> 1.17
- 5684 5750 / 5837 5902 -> 0.92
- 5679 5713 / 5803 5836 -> 1.21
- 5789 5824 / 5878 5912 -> 0.83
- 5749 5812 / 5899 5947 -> 1.05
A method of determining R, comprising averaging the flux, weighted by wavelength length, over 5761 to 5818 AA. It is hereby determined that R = 18.8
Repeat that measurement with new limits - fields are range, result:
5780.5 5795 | 14.3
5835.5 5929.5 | 15.8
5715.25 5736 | 17.6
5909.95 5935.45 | 17.8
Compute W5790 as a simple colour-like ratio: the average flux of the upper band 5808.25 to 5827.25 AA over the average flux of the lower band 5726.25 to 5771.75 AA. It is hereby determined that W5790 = 1.32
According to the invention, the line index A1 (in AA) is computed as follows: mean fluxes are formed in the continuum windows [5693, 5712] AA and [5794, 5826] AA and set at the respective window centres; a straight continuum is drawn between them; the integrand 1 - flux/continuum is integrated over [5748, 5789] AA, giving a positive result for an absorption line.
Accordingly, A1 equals 5.2 AA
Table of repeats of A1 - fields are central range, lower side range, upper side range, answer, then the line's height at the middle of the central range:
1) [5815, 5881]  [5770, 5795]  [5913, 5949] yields 0.5 AA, 17.2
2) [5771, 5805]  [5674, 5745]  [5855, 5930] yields 0.7 AA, 17.1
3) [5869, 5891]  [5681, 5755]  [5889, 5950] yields 1.8 AA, 17.4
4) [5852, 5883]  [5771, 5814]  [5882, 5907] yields 3.7 AA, 16.5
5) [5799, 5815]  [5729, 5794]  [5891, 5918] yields -3.2 AA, 16.8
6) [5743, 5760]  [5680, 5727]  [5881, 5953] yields 1.2 AA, 17.7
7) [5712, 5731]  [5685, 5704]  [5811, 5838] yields 1.5 AA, 18.7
